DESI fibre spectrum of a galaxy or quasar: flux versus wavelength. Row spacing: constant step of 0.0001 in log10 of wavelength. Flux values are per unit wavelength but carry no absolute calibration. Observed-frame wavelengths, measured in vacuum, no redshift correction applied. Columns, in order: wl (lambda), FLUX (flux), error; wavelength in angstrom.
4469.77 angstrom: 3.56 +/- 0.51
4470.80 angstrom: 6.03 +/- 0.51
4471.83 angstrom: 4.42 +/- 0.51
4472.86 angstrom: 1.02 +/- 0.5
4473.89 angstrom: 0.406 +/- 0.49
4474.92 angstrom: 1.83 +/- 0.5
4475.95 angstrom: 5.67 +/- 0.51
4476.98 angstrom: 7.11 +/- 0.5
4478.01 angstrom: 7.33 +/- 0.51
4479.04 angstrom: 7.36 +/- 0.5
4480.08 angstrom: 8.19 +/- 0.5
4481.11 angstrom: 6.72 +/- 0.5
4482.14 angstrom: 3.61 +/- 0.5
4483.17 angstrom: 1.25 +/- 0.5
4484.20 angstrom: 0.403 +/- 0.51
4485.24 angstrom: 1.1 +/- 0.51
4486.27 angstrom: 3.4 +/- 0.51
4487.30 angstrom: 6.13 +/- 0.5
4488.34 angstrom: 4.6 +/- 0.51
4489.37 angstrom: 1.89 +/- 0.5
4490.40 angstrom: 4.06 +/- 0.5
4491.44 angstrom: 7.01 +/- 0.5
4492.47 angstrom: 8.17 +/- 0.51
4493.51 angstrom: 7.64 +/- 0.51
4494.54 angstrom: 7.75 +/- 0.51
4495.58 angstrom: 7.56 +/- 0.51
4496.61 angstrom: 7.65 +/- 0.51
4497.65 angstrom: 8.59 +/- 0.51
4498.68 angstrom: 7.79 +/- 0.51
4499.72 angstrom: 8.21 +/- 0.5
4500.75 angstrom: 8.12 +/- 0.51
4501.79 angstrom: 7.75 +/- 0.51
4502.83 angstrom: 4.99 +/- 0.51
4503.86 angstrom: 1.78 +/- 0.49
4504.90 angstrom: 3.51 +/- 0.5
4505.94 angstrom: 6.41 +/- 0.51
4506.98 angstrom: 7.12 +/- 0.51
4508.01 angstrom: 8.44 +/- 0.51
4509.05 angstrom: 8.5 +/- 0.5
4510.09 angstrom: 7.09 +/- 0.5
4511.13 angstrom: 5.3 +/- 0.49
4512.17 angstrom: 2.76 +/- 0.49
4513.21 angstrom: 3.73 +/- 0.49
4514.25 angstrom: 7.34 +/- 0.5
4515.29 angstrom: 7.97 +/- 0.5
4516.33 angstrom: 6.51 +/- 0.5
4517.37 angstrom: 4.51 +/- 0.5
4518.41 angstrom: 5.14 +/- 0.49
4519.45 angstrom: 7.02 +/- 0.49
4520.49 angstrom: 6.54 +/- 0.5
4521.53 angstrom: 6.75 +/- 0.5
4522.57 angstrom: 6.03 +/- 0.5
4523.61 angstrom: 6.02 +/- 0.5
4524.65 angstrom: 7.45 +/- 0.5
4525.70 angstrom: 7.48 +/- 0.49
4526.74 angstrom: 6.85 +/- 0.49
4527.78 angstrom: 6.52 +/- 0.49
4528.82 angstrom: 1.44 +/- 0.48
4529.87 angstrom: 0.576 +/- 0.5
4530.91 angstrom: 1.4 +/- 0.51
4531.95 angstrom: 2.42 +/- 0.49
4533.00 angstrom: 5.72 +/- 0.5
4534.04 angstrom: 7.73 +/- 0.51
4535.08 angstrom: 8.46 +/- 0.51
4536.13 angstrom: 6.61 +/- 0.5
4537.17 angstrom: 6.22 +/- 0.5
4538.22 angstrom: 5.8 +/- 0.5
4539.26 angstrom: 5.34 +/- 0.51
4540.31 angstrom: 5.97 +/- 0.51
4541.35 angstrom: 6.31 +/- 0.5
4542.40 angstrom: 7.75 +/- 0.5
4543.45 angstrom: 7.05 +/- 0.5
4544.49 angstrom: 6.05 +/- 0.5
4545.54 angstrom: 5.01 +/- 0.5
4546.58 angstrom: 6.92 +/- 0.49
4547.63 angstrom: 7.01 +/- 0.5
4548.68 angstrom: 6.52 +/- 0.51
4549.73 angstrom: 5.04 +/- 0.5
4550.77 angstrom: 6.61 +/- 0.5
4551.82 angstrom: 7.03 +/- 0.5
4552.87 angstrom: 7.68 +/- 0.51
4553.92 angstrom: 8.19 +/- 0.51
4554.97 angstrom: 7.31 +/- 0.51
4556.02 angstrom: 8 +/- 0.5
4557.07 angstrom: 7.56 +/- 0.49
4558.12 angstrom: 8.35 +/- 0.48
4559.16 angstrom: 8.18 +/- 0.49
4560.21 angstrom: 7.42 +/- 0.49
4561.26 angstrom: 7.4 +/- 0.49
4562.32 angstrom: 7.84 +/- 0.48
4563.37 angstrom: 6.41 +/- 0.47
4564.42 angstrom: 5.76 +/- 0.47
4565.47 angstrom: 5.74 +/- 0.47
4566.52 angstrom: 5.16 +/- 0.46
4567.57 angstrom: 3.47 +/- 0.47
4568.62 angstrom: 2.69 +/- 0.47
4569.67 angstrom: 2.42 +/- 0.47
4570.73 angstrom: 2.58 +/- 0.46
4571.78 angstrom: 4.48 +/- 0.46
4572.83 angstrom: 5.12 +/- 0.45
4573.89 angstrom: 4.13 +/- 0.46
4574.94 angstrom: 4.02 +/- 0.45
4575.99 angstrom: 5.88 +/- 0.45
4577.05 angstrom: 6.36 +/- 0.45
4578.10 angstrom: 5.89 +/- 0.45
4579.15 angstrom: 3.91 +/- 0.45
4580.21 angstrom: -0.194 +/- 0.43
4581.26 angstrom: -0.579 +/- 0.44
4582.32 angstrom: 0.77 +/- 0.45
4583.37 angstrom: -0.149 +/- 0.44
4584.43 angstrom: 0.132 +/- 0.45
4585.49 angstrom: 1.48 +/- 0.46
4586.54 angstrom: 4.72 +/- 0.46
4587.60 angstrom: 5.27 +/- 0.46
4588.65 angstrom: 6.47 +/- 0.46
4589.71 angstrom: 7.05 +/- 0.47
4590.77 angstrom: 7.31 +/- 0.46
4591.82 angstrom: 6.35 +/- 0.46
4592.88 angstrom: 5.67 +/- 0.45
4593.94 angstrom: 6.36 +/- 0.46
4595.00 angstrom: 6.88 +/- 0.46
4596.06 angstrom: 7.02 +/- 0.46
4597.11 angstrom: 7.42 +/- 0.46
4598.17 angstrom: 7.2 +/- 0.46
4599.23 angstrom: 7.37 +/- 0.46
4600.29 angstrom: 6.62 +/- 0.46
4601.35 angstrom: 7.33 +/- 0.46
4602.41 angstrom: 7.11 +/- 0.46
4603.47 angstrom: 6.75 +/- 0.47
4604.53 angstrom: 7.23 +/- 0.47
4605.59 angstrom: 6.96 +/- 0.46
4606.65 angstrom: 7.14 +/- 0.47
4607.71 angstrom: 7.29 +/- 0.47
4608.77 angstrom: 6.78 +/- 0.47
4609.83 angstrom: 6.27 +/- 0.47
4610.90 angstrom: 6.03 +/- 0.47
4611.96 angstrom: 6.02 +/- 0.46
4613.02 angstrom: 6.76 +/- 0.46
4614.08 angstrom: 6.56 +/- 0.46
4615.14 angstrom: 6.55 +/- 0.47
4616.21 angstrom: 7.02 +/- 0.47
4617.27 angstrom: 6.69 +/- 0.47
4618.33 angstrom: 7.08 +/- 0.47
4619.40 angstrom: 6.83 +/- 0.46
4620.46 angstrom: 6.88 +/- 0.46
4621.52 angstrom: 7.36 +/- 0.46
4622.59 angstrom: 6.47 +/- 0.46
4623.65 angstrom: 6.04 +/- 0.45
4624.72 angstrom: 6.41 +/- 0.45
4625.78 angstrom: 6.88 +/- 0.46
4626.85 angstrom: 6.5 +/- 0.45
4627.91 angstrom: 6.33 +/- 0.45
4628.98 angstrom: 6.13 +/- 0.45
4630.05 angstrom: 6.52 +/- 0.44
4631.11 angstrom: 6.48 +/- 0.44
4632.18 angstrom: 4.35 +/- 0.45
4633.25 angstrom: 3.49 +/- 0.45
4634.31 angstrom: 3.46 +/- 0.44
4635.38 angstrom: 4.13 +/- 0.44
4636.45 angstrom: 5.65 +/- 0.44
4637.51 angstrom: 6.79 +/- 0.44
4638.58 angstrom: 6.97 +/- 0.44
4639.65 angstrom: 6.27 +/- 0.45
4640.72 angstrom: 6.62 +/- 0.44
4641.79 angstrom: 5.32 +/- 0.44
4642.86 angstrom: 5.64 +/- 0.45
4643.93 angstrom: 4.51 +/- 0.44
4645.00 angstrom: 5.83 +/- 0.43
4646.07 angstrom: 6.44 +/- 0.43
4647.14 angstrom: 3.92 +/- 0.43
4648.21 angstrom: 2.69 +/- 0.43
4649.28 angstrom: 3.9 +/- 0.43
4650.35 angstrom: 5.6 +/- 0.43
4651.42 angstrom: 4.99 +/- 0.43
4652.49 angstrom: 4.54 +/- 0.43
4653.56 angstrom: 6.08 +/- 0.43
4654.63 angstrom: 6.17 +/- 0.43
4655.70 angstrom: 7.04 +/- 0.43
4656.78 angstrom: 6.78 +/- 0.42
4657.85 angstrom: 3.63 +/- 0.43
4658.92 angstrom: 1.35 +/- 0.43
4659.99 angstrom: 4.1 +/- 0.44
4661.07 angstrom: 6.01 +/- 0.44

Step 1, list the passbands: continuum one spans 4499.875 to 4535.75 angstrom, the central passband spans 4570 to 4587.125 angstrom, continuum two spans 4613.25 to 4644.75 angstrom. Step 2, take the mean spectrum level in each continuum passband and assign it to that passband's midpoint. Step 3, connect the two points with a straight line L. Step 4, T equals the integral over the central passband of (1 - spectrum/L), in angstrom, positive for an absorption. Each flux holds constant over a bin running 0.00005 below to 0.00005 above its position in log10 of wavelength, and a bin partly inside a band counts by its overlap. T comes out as 8.4 angstrom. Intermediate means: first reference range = 5.77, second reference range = 6.07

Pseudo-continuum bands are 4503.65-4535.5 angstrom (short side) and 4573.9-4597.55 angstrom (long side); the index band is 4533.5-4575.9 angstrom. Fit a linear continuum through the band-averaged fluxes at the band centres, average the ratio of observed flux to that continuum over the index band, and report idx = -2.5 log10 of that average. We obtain -0.22 mag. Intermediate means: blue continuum 5.66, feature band 6.18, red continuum 4.44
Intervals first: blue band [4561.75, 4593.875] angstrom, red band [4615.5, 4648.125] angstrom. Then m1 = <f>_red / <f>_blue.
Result 1.40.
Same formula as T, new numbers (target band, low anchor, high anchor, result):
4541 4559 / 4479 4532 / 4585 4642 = -3.3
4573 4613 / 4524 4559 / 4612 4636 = 5.1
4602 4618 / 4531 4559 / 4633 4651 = -3.2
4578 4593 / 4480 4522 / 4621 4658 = 5.8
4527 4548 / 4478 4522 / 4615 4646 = 1.4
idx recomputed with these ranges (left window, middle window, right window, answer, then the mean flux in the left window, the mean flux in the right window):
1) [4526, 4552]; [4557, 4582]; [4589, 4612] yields 0.254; 5.69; 6.84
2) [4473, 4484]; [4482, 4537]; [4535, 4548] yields -0.024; 4.68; 6.43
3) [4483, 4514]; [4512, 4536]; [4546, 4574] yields 0.061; 5.69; 6.14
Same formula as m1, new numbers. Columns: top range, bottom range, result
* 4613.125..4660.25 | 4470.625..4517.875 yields 1.03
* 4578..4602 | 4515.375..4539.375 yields 0.85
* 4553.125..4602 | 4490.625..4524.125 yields 0.82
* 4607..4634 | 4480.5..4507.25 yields 1.16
